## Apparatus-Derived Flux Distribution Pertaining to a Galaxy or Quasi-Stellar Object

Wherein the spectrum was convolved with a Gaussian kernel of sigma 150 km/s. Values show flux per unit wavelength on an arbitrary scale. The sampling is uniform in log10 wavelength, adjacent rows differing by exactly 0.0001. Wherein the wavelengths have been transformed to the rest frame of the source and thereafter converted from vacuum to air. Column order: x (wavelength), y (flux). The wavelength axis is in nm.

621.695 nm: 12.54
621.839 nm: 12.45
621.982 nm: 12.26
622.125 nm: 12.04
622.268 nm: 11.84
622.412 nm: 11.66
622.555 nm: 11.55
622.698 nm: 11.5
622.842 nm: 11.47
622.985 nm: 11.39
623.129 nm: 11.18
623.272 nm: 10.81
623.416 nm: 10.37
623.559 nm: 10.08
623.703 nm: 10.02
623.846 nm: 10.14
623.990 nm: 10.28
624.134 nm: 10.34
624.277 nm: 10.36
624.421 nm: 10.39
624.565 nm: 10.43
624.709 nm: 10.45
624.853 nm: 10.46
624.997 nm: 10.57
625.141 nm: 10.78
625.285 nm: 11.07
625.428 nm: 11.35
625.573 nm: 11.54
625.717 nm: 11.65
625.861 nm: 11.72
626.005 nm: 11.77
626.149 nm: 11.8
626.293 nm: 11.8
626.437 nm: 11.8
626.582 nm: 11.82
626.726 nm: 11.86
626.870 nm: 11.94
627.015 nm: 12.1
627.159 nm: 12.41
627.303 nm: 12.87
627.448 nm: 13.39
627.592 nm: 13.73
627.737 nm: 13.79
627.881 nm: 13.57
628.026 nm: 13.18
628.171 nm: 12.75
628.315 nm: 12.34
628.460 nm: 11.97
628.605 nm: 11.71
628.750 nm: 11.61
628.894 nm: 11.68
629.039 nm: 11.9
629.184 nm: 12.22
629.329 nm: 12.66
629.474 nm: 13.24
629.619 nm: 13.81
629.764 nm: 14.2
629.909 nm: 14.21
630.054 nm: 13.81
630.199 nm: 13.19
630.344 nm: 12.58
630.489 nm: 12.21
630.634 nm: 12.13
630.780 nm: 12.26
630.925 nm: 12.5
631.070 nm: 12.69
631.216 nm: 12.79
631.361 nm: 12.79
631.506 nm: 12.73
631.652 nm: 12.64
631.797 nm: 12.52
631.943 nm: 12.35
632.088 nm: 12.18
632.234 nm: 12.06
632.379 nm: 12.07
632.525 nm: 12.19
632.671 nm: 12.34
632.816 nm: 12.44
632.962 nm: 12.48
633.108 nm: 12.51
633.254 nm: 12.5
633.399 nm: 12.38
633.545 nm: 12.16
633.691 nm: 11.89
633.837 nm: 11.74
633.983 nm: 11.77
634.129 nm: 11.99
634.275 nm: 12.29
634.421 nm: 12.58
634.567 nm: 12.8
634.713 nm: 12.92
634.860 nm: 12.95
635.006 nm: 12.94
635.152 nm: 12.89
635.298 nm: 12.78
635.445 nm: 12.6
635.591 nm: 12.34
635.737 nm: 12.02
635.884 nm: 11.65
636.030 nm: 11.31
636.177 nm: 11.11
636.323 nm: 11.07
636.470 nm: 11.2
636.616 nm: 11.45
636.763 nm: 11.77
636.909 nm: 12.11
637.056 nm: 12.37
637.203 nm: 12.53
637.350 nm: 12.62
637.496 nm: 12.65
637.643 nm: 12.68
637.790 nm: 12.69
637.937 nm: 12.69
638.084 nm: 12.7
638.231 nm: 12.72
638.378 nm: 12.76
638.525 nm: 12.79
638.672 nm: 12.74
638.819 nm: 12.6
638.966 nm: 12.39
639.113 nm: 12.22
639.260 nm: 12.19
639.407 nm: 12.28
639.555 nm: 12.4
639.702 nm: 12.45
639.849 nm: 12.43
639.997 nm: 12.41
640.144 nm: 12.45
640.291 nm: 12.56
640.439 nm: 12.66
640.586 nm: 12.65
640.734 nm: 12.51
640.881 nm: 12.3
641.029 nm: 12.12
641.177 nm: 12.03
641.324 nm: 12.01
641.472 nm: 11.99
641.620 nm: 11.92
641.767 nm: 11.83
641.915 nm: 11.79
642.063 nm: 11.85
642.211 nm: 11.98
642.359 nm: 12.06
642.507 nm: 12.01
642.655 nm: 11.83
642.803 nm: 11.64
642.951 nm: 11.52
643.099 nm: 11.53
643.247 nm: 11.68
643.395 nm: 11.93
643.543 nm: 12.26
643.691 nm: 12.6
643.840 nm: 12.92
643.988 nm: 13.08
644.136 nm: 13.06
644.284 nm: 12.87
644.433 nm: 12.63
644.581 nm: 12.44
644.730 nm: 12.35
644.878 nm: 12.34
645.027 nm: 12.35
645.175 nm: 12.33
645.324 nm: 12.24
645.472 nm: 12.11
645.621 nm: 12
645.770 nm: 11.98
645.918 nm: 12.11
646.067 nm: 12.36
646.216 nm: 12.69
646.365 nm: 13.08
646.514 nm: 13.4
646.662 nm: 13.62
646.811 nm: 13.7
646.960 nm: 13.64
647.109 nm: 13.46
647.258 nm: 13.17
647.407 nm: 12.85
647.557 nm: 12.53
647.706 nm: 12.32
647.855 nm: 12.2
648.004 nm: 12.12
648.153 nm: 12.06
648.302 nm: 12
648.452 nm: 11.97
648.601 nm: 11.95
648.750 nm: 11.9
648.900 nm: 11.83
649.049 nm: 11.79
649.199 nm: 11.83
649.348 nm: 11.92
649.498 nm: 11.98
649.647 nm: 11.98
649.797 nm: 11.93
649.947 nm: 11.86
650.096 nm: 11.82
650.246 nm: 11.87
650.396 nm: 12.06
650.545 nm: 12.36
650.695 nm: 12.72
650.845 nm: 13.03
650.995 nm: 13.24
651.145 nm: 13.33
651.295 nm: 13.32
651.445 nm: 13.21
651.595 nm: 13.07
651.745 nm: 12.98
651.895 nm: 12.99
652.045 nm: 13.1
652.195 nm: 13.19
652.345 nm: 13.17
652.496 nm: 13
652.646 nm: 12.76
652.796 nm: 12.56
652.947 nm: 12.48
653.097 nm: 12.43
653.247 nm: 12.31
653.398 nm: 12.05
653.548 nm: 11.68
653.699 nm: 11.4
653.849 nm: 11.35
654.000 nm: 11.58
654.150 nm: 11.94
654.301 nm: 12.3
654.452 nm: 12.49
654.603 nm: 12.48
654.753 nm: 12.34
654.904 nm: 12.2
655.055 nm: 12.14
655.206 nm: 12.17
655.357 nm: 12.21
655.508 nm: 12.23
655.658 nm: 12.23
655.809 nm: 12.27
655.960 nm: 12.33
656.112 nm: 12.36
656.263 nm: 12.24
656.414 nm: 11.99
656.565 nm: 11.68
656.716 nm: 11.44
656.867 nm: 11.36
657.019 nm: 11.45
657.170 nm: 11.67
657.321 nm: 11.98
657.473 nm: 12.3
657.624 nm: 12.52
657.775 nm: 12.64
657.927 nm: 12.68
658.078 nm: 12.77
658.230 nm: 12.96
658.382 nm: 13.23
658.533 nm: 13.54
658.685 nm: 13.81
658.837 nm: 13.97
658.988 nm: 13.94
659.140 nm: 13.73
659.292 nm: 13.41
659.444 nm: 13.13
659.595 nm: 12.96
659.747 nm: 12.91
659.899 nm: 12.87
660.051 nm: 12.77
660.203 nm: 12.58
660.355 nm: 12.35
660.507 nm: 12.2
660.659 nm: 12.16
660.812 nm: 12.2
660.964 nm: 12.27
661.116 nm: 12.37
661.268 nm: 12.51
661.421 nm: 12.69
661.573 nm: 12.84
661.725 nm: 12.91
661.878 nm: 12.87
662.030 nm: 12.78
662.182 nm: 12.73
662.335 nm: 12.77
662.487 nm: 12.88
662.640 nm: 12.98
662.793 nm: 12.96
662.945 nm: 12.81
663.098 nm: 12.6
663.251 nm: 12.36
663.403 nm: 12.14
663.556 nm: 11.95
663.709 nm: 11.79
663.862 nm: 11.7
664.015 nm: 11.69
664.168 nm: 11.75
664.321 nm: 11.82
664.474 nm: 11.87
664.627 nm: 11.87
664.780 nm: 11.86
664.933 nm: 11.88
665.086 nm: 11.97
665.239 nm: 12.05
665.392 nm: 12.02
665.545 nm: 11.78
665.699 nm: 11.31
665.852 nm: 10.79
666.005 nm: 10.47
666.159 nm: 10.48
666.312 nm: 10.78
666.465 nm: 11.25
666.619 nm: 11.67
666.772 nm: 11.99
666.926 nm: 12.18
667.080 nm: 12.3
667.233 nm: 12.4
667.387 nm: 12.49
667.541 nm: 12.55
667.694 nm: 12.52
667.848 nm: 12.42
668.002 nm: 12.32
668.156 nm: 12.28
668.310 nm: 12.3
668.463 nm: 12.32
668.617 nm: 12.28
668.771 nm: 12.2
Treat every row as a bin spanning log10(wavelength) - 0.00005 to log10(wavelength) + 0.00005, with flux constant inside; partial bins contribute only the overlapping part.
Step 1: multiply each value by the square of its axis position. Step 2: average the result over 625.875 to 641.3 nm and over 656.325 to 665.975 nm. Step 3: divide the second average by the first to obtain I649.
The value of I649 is 1.1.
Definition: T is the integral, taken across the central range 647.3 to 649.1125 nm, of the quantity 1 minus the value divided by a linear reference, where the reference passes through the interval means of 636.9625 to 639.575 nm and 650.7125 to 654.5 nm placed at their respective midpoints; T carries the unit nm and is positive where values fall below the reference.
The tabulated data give 0.06 nm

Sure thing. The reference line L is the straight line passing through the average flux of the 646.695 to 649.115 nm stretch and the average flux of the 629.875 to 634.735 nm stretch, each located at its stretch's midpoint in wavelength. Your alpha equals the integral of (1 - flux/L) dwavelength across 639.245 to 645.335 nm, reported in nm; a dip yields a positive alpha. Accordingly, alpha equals 0.11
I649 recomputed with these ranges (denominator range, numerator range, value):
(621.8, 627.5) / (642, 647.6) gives 1.17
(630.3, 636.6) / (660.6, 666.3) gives 1.08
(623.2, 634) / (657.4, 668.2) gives 1.14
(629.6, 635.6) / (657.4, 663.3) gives 1.11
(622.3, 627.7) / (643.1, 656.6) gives 1.18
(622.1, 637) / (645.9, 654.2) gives 1.11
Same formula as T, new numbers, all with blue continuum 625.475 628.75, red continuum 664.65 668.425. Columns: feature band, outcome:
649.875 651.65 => -0.09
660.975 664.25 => -0.16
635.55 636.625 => 0.06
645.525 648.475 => -0.14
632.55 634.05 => 0.00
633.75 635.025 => -0.02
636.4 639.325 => -0.05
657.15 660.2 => -0.27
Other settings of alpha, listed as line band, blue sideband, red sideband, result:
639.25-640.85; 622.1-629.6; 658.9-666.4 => -0.07 nm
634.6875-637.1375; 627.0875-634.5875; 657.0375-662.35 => 0.11 nm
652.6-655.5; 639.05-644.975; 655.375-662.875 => 0.08 nm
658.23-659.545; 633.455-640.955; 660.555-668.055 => -0.15 nm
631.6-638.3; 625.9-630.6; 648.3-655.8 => 0.14 nm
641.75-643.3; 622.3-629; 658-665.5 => 0.03 nm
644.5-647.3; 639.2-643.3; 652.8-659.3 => -0.12 nm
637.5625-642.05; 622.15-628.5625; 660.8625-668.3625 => -0.24 nm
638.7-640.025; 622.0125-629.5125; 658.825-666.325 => -0.05 nm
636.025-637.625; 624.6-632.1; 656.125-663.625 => 0.07 nm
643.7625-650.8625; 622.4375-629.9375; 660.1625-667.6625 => -0.28 nm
